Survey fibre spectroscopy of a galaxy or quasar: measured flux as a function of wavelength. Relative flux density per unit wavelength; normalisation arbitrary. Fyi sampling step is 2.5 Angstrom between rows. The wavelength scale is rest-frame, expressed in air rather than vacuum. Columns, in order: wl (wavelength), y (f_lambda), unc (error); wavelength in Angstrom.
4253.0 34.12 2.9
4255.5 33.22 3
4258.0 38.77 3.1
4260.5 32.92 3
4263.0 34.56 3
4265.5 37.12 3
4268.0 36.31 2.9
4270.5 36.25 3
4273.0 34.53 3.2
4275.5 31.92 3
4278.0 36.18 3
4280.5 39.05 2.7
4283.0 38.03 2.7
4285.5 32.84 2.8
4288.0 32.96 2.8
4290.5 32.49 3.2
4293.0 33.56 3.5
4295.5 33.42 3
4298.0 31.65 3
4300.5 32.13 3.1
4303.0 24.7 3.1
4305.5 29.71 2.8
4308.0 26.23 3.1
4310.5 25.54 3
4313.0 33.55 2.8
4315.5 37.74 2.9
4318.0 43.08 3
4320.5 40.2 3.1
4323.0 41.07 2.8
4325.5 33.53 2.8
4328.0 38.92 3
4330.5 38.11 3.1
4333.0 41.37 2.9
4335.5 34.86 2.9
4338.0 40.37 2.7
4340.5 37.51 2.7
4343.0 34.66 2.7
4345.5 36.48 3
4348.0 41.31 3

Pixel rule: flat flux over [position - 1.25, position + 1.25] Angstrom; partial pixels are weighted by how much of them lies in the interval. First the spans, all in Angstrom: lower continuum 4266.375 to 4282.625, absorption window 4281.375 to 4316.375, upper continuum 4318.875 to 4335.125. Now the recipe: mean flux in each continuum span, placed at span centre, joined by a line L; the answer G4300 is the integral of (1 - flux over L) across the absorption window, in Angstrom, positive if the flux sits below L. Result 5.1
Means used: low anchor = 35.9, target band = 31.8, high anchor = 38.7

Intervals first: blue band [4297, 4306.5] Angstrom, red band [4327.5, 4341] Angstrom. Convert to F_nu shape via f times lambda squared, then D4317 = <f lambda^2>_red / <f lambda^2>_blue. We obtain 1.33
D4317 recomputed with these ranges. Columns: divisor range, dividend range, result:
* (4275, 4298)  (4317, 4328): 1.16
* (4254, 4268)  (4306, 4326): 1.01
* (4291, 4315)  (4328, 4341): 1.29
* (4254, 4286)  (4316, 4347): 1.11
